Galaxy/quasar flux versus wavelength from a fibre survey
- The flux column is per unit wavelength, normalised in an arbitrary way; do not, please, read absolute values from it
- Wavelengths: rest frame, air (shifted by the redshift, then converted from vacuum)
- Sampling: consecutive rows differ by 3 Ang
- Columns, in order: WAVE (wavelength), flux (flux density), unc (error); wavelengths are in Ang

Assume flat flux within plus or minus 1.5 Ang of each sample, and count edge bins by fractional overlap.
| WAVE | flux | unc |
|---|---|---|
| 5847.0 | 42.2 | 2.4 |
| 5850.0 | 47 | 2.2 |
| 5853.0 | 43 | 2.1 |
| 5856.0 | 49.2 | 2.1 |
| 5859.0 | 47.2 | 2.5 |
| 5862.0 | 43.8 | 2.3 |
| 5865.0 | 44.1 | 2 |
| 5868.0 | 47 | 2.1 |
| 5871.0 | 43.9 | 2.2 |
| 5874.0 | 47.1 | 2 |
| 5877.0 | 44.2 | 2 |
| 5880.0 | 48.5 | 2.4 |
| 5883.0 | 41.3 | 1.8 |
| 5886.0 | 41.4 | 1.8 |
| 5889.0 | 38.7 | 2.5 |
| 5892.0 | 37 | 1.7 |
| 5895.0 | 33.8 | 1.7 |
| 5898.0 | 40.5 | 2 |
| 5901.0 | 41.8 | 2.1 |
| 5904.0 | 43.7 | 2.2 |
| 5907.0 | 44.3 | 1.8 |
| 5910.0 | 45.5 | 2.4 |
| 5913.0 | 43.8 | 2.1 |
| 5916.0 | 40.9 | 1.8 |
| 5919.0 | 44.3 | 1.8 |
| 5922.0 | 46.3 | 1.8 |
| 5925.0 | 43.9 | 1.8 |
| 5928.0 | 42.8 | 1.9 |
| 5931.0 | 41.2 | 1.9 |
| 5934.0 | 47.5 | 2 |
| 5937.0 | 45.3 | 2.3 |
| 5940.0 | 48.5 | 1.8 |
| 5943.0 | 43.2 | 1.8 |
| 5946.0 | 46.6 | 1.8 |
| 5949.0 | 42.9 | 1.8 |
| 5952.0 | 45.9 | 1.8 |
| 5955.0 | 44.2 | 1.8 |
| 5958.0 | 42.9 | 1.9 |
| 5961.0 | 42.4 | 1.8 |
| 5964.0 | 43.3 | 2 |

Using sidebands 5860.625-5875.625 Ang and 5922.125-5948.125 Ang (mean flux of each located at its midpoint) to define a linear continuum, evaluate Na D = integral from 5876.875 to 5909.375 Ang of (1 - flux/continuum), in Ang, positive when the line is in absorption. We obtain 2.67 Ang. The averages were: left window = 45.2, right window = 44.9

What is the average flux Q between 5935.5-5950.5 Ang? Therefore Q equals 45.3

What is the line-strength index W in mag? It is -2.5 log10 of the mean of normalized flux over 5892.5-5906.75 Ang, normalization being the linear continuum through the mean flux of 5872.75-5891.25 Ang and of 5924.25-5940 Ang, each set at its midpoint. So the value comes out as 0.093 mag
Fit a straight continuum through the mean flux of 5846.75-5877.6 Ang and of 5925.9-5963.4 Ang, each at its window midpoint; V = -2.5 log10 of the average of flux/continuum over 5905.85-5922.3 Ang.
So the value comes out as 0.02 mag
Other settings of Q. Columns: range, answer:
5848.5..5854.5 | 45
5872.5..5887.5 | 44.5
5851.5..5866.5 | 45.5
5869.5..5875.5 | 45.5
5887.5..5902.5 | 38.4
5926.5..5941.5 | 45.1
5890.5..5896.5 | 35.4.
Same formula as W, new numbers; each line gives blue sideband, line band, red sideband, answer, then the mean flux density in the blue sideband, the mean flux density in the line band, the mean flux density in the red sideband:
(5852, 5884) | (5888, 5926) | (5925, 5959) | 0.08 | 45.5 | 41.9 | 44.6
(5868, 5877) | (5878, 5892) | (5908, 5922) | 0.08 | 45.5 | 41.9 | 43.9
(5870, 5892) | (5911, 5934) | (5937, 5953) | 0.02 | 43.1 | 43.6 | 45.4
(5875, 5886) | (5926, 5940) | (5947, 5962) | -0.02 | 44.3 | 44.6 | 43.8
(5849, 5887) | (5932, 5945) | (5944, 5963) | -0.04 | 45.2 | 46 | 44.1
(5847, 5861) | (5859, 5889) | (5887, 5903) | -0.05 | 46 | 44.4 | 38.6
